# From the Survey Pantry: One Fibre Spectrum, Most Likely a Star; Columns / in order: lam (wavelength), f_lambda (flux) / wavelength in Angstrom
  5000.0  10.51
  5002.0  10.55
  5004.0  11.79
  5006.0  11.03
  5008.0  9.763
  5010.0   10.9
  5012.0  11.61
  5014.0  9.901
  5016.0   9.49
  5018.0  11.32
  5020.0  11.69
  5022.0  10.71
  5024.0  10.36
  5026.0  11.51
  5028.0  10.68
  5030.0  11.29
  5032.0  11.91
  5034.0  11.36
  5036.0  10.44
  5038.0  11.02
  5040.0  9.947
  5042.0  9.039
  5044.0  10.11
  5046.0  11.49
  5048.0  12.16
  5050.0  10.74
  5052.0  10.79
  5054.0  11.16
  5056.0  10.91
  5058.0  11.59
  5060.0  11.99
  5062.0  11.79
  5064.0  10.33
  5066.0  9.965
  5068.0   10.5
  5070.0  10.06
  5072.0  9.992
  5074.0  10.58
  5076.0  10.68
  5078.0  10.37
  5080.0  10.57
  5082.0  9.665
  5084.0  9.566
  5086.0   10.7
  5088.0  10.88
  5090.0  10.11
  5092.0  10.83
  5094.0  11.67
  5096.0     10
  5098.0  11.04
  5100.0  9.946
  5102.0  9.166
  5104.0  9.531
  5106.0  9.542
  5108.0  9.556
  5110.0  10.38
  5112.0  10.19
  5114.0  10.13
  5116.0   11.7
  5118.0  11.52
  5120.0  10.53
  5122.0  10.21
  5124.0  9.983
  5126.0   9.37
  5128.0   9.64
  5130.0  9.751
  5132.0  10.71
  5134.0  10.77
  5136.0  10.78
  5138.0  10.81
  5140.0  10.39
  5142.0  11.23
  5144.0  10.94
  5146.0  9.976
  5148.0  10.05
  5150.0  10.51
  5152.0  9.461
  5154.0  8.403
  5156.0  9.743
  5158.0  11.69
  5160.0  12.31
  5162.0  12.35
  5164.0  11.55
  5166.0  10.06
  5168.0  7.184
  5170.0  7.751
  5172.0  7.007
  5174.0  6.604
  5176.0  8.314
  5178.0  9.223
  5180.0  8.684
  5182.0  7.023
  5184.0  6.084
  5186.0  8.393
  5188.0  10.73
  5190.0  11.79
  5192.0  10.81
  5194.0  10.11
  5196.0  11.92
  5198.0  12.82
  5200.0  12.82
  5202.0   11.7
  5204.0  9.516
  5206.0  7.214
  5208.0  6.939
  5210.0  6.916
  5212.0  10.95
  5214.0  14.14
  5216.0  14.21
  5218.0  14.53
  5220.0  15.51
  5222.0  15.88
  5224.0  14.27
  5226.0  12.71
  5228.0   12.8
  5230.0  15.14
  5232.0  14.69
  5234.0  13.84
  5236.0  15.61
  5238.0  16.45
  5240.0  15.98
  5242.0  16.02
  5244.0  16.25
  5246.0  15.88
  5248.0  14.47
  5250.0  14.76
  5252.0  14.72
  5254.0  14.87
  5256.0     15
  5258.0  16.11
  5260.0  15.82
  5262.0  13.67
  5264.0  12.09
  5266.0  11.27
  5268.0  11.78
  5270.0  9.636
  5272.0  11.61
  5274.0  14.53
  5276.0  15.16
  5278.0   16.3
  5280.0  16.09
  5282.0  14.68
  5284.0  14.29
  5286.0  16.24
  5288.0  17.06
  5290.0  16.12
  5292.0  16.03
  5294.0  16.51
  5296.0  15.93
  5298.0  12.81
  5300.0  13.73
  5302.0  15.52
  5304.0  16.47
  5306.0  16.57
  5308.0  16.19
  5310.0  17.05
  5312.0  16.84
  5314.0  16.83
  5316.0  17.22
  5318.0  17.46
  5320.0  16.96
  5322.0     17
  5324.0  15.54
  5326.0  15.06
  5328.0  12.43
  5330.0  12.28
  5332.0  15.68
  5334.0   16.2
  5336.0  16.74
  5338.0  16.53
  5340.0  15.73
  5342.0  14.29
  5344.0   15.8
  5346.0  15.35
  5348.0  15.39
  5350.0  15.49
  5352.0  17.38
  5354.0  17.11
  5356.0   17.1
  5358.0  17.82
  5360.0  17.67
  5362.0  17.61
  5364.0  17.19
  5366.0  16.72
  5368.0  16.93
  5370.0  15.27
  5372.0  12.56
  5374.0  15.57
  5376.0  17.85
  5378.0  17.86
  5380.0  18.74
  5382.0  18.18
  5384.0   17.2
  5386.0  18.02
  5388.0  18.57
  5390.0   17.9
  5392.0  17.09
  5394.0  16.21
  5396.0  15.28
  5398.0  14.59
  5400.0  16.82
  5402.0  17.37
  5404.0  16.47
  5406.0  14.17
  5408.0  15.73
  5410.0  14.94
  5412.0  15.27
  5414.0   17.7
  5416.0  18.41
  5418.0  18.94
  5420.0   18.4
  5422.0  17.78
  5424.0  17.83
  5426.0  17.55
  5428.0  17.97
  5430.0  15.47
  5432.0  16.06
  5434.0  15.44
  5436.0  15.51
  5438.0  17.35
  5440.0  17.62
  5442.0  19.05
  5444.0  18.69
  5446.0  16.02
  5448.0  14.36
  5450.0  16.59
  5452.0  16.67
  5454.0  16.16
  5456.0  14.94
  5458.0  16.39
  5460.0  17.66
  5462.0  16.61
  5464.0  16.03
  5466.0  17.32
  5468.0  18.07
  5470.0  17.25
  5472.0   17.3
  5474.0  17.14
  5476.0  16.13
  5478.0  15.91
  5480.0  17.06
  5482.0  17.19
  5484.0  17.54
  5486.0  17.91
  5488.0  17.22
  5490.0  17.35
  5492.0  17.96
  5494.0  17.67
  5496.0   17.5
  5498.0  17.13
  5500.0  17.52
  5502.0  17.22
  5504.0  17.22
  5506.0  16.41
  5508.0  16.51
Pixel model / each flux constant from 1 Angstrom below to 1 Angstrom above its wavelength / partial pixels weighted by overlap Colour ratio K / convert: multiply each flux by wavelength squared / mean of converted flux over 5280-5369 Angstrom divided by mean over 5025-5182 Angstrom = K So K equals 1.7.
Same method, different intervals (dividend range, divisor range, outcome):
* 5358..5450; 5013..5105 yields 1.81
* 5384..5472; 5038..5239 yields 1.75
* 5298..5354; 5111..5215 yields 1.68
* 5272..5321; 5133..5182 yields 1.71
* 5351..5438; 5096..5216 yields 1.84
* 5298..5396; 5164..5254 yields 1.46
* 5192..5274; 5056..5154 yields 1.34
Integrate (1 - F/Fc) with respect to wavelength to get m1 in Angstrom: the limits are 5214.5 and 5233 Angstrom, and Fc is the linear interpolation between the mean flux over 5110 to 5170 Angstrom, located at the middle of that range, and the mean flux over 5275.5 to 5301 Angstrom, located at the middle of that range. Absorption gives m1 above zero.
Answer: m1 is -1.6 Angstrom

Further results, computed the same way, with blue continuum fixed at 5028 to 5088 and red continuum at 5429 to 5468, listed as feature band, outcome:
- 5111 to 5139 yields 3.06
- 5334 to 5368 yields -3.13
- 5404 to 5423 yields -0.89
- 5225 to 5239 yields -1.19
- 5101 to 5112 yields 1.69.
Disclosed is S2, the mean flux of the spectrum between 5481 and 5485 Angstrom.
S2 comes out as 17.4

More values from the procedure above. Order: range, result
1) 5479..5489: 17.4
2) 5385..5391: 18.2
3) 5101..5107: 9.41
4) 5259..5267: 13.2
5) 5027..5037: 11.1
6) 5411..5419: 17.6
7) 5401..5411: 15.7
